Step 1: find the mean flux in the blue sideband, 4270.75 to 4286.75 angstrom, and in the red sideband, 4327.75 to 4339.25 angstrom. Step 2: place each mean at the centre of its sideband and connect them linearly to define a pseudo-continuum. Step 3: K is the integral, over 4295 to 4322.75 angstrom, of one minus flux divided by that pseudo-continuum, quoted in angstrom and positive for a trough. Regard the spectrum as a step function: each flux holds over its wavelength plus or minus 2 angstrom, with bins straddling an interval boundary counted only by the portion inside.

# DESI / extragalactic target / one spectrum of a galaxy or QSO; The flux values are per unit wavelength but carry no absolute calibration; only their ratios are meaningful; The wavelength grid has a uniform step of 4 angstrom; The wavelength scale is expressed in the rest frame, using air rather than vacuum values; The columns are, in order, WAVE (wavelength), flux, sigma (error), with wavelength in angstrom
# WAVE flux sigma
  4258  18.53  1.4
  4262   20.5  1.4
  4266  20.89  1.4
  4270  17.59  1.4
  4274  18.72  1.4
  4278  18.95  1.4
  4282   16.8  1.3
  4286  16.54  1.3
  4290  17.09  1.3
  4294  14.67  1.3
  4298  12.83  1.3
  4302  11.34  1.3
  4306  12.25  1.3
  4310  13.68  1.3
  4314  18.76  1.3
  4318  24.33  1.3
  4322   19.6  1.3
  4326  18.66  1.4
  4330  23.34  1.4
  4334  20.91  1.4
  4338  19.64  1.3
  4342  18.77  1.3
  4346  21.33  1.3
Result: 5.5 angstrom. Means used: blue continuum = 17.8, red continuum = 21.3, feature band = 15.9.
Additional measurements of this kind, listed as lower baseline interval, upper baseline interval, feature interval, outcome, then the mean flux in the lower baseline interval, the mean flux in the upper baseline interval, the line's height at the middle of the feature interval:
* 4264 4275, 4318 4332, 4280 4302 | 5.14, 19.1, 21.1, 19.9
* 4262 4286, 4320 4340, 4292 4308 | 5.48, 18.6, 20.4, 19.4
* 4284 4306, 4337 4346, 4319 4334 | -2.45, 14.3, 19.6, 17.9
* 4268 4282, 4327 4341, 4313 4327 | -0.21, 18.2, 20.9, 20.3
